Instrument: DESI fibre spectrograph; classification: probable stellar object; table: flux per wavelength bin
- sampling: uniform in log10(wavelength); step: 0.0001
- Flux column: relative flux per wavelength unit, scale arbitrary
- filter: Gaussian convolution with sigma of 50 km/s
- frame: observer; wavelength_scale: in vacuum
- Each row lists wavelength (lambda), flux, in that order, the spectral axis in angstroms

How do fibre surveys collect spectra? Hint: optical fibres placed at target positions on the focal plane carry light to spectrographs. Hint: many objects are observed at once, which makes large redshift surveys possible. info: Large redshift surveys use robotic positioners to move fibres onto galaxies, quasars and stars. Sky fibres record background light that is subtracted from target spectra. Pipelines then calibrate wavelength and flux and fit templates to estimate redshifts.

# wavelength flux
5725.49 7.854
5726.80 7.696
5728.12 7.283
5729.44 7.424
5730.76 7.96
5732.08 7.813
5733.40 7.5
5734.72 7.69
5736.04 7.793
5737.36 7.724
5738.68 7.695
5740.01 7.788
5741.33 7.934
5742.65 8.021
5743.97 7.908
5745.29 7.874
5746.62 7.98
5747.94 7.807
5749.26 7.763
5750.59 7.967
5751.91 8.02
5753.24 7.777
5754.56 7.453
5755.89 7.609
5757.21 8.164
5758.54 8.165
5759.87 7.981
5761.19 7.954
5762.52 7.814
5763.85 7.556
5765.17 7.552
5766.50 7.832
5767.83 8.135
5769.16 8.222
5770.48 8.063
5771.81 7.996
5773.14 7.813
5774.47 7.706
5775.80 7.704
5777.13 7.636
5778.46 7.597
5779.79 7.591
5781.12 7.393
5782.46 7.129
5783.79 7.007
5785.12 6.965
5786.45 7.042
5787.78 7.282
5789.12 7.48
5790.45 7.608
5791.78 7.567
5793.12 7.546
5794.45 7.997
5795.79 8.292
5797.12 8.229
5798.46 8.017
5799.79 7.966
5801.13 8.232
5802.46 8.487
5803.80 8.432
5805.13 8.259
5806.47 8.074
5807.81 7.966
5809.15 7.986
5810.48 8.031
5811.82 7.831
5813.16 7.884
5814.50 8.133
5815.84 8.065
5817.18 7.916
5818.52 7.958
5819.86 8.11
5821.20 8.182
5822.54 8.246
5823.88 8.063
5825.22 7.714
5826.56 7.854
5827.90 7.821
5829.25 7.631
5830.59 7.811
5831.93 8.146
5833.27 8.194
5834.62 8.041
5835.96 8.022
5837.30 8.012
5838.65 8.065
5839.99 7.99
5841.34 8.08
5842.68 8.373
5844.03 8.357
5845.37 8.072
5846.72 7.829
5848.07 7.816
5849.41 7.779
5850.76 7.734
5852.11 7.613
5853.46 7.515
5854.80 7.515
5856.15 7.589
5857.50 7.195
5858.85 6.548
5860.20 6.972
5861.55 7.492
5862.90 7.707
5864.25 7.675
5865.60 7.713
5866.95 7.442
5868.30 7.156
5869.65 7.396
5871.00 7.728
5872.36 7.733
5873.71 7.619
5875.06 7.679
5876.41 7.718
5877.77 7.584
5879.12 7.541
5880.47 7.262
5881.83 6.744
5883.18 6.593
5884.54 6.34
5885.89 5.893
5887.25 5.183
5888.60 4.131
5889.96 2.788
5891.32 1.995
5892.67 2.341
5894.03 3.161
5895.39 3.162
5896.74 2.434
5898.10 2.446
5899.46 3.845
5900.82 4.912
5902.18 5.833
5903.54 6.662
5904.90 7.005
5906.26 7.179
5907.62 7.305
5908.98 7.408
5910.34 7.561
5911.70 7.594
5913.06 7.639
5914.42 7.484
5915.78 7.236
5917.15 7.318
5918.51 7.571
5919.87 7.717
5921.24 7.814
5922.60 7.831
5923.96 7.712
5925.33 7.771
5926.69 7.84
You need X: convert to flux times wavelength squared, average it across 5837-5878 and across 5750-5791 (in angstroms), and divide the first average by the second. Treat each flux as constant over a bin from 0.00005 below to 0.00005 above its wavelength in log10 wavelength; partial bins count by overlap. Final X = 1.0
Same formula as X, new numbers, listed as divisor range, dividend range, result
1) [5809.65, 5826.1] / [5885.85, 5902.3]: 0.45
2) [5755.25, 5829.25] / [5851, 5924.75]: 0.86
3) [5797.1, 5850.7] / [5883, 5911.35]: 0.63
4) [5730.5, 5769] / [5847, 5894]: 0.89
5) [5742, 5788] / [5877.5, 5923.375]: 0.80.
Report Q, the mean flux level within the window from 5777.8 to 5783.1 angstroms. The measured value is 7.42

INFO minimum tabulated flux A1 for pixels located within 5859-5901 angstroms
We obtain 1.995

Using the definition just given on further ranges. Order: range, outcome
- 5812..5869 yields 6.548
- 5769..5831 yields 6.965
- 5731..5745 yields 7.5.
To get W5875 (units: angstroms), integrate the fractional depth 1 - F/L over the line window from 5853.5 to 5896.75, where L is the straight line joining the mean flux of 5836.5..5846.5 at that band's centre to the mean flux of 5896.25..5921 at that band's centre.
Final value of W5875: 6.0 angstroms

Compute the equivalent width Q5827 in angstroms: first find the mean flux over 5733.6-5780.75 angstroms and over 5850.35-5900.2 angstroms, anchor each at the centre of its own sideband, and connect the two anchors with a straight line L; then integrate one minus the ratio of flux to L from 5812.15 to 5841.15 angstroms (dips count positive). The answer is -4.8 angstroms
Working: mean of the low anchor 7.83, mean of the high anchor 6.18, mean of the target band 7.99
